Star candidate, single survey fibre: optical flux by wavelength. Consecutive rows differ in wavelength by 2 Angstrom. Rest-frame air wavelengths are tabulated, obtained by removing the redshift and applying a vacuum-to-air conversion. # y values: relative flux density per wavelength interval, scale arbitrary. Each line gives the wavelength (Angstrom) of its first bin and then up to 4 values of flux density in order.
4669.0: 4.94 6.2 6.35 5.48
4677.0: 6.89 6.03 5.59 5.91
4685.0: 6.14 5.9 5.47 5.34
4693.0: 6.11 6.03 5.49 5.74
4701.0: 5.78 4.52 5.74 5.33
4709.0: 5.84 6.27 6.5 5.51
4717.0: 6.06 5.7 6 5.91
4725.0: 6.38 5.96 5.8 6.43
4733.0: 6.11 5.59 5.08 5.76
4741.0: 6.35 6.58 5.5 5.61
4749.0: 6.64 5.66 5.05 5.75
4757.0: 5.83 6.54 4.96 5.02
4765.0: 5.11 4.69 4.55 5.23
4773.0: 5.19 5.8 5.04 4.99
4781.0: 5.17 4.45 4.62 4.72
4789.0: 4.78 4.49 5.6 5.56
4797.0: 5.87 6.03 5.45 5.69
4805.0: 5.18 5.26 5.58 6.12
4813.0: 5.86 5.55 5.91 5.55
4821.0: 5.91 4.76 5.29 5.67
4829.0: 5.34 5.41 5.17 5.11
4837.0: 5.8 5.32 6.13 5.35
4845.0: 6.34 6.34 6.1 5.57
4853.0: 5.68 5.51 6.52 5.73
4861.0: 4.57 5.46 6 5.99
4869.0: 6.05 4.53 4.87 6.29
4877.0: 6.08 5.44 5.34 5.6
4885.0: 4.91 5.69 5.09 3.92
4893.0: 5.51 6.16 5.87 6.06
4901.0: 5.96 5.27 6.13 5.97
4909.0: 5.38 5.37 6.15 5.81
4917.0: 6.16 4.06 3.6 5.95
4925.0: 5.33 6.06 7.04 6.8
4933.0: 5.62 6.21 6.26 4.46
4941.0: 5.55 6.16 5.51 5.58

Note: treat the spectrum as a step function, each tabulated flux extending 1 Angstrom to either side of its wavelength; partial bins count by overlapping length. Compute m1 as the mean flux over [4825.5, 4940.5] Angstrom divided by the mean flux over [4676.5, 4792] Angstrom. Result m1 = 1.0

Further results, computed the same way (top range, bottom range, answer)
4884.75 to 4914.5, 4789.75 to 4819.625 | 1.00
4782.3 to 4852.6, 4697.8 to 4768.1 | 0.95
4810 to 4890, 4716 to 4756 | 0.95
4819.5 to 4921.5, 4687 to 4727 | 0.96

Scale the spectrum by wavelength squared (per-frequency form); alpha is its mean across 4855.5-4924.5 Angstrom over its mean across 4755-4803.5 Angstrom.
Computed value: 1.1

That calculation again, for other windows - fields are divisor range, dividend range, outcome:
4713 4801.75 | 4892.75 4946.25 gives 1.11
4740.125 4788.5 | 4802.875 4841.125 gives 1.05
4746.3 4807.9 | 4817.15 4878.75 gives 1.09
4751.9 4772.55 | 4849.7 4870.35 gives 1.12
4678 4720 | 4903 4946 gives 1.08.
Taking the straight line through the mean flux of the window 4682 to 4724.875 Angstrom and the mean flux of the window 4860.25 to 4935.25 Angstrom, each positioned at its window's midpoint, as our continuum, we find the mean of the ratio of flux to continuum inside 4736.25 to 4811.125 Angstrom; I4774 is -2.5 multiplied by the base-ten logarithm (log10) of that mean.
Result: 0.06 mag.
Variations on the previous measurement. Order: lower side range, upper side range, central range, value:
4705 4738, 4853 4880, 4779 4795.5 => 0.18 mag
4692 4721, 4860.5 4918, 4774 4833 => 0.06 mag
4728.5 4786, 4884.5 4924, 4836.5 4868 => -0.06 mag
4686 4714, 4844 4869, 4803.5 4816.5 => 0.04 mag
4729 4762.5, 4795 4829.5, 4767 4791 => 0.16 mag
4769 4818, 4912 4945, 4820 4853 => -0.03 mag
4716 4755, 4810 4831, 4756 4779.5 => 0.10 mag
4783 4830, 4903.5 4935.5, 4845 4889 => -0.01 mag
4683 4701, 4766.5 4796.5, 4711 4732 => -0.10 mag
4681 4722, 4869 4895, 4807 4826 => -0.02 mag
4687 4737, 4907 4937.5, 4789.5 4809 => 0.06 mag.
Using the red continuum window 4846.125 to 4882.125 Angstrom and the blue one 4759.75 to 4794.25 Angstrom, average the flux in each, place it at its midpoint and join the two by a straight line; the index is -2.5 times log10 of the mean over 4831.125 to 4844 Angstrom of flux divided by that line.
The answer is 0.00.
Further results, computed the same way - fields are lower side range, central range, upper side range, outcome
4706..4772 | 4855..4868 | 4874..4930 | -0.02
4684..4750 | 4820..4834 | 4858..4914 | 0.06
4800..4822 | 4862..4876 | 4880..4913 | -0.01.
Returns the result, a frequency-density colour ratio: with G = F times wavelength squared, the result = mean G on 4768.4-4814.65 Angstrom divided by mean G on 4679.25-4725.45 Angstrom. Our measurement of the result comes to 0.9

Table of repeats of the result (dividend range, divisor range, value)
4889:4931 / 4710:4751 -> 1.01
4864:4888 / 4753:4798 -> 1.12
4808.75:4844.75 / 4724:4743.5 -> 0.97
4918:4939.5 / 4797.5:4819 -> 1.04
